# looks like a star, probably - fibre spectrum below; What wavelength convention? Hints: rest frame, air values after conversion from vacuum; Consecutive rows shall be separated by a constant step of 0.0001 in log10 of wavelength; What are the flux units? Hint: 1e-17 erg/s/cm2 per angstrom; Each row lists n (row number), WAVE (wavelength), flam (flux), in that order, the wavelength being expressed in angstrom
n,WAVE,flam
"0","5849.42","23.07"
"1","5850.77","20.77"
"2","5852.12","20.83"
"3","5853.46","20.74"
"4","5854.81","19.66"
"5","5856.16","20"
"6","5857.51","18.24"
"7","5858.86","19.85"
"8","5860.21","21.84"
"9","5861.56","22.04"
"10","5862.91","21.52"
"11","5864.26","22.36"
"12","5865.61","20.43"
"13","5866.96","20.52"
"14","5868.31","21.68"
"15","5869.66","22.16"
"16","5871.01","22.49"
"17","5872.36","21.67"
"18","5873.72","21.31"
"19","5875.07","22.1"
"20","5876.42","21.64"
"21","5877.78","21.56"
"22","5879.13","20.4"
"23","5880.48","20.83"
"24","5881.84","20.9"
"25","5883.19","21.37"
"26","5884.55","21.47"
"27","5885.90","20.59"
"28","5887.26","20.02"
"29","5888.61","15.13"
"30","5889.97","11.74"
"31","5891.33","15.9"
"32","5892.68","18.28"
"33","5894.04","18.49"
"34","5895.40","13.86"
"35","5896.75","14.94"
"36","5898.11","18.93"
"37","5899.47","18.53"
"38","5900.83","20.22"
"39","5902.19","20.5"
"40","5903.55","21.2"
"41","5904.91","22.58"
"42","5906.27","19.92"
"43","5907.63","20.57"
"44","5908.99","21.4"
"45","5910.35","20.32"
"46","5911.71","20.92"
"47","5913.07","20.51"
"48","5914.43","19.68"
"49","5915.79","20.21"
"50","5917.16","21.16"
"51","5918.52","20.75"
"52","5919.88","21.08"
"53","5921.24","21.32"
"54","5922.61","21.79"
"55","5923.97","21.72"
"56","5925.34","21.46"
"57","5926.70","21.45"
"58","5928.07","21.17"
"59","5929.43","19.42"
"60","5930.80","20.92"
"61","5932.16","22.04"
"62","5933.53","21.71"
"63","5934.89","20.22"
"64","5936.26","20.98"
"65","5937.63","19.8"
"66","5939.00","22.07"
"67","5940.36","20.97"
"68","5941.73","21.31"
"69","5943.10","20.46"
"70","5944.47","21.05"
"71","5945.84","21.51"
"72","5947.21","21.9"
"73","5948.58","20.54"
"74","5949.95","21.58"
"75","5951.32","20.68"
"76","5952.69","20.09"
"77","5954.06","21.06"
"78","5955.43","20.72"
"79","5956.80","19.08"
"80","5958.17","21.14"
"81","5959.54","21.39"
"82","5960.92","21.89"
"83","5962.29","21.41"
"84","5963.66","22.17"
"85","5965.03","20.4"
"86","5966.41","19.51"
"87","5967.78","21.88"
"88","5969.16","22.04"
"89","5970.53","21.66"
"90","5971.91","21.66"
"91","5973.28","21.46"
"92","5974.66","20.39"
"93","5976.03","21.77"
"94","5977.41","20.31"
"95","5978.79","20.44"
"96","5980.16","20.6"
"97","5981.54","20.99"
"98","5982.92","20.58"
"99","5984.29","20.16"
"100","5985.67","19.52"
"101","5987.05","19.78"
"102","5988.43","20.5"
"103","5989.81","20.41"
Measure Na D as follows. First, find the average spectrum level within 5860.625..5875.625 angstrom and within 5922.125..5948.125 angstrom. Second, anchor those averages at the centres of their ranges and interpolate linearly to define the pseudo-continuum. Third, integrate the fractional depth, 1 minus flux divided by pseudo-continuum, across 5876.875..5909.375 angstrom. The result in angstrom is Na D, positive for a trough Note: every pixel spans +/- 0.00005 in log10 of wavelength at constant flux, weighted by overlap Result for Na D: 3.53 angstrom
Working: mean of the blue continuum 21.7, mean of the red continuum 21.1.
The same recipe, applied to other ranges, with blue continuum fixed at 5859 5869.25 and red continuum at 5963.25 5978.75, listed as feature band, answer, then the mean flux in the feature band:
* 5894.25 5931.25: 1.87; 20.2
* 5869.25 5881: -0.10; 21.6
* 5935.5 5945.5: 0.12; 20.9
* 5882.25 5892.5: 1.56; 18.1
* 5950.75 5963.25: 0.19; 20.9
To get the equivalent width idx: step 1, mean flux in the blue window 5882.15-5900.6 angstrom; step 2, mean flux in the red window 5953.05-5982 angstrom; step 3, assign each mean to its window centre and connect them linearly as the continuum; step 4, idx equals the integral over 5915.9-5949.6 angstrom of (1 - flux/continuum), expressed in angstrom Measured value -2.7 angstrom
